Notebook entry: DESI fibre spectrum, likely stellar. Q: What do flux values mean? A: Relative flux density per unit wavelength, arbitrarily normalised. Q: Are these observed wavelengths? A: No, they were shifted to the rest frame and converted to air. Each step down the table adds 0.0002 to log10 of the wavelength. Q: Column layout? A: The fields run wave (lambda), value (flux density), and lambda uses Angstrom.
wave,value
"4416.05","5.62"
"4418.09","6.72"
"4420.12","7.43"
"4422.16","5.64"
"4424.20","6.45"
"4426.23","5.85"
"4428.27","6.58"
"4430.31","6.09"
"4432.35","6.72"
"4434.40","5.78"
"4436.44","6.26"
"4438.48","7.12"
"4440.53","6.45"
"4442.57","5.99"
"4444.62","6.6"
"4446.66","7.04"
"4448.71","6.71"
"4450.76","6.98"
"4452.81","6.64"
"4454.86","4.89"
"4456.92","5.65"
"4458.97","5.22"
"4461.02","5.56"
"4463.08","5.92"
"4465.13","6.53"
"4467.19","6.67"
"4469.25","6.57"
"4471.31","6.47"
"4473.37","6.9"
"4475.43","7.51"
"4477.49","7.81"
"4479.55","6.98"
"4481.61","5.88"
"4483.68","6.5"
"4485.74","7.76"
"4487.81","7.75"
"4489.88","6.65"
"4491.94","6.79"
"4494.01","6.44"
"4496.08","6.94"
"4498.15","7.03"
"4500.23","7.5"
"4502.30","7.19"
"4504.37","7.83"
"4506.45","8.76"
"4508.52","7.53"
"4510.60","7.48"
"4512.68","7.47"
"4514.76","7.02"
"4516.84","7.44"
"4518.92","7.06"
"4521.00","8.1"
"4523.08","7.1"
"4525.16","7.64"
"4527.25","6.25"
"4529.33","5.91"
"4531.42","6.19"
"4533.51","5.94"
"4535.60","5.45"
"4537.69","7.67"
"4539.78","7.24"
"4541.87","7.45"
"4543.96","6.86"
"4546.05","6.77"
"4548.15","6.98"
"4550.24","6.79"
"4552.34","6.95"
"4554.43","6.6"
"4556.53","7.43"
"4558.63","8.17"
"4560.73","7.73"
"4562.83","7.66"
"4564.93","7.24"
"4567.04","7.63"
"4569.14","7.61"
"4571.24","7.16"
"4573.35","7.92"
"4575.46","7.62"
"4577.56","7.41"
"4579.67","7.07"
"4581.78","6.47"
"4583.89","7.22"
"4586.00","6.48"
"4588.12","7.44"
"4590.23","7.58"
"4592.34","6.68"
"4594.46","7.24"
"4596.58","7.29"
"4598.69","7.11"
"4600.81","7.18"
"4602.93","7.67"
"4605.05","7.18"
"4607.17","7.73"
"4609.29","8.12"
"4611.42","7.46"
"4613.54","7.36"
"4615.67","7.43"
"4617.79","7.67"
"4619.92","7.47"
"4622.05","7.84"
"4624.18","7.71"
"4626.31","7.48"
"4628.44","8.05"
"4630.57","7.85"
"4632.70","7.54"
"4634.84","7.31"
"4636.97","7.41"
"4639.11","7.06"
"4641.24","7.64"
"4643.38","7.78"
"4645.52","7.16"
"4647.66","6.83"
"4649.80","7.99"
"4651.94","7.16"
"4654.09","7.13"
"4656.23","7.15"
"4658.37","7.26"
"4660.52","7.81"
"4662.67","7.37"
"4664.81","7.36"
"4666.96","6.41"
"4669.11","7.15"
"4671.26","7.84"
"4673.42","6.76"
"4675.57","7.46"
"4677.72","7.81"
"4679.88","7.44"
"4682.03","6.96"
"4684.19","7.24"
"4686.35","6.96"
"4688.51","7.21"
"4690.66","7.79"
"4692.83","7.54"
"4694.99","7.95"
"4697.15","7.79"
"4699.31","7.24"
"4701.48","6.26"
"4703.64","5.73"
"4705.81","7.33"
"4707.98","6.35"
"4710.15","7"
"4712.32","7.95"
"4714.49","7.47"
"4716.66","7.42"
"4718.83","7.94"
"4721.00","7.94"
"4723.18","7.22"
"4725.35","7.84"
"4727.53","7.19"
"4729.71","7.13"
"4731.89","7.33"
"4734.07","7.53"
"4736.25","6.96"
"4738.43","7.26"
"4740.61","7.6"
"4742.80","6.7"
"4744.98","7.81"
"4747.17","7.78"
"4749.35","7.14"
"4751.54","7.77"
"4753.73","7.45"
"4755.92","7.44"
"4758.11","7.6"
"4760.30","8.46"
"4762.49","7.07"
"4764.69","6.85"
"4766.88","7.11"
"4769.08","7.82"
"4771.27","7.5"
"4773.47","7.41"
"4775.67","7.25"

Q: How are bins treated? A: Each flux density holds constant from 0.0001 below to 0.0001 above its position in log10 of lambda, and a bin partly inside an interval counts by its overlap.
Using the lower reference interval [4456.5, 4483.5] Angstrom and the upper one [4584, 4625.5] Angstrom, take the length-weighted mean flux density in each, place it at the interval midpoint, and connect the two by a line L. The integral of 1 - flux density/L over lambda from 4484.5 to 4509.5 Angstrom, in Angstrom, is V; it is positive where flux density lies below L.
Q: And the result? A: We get -2.6 Angstrom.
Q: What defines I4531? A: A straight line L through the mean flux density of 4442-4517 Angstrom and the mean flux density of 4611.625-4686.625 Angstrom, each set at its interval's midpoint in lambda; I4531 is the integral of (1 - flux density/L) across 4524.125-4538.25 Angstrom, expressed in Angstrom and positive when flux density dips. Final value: 1.23 Angstrom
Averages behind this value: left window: 6.83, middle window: 6.39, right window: 7.4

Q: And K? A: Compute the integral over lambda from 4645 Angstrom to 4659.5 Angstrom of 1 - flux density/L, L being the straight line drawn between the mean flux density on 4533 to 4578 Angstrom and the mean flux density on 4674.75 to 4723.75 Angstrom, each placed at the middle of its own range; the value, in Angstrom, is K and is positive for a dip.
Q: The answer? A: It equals 0.1 Angstrom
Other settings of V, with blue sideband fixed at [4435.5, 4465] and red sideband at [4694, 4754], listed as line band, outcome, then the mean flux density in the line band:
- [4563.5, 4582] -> -1.9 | 7.39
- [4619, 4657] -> -2.7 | 7.48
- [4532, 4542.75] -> -0.2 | 6.71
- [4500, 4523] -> -3.9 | 7.56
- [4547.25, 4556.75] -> -0.4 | 6.91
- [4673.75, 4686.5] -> -0.3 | 7.31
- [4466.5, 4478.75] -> -1.3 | 7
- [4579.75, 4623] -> -3.1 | 7.32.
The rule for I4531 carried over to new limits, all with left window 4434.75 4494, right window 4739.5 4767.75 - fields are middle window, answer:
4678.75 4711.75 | 0.61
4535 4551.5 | -0.35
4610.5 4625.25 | -1.12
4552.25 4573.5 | -1.88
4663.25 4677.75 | -0.06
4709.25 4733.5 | -0.50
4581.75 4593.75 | -0.16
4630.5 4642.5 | -0.60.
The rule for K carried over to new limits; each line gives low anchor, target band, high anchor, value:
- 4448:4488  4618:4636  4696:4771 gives -1.7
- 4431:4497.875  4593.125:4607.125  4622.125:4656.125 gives -0.1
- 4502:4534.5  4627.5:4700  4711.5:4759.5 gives -0.1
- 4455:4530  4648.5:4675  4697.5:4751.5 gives -0.4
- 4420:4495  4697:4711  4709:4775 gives 1.1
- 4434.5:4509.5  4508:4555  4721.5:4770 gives -0.4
